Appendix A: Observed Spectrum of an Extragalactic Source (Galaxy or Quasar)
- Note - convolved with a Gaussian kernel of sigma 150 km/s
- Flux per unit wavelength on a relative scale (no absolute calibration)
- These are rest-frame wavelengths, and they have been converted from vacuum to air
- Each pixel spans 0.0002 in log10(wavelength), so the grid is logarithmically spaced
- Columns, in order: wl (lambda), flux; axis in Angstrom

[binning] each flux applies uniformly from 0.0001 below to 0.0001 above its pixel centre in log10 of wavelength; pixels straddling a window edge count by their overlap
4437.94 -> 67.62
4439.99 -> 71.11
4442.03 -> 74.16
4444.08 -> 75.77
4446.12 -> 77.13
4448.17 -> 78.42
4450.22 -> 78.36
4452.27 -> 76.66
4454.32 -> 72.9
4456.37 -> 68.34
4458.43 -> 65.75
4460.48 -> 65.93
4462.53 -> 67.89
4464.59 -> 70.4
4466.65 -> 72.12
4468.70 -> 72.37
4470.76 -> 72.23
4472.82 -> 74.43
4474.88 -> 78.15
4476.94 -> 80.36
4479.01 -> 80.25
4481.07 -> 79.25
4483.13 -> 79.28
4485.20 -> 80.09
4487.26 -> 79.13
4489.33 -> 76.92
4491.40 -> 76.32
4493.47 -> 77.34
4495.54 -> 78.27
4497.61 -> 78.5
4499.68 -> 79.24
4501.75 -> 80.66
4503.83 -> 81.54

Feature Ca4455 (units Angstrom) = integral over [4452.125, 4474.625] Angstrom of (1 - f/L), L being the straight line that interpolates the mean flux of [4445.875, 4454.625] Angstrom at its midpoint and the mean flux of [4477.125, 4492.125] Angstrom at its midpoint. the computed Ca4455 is 2.0 Angstrom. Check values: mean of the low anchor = 76.9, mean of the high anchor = 78.9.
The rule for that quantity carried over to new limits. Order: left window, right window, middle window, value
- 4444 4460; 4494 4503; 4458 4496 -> 0.75 Angstrom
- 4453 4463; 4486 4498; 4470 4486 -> -0.90 Angstrom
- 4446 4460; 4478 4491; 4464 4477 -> 0.44 Angstrom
